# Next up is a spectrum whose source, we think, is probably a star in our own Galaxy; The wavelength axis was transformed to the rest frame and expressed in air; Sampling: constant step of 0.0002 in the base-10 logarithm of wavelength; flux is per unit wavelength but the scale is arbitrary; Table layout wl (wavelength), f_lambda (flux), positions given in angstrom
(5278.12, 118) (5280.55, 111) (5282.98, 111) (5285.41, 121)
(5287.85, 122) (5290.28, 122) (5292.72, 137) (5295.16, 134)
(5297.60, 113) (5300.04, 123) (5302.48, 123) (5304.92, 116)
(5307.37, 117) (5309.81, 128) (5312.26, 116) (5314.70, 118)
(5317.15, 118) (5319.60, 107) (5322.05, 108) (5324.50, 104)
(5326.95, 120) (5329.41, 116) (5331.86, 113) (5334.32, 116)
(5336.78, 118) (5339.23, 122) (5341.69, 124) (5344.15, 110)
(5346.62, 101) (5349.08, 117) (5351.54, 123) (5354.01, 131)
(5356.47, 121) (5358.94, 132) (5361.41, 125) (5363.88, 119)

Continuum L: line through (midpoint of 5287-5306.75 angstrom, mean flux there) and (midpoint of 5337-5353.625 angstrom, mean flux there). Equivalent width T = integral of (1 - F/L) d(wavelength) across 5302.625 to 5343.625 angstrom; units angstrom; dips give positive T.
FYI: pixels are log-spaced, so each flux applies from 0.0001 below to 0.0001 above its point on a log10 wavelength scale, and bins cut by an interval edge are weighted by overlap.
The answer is 1.2 angstrom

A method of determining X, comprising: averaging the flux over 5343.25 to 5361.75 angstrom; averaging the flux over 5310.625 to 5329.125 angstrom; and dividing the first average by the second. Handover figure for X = 1.06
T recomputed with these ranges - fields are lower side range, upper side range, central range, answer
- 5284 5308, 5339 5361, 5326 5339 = 0.44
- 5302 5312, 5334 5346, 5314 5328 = 0.80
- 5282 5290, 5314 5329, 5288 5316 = -1.57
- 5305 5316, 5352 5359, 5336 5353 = 1.14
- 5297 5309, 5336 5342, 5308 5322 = 0.37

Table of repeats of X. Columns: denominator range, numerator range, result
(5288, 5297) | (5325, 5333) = 0.90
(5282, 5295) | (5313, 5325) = 0.90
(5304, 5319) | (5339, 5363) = 1.02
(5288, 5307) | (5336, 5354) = 0.95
